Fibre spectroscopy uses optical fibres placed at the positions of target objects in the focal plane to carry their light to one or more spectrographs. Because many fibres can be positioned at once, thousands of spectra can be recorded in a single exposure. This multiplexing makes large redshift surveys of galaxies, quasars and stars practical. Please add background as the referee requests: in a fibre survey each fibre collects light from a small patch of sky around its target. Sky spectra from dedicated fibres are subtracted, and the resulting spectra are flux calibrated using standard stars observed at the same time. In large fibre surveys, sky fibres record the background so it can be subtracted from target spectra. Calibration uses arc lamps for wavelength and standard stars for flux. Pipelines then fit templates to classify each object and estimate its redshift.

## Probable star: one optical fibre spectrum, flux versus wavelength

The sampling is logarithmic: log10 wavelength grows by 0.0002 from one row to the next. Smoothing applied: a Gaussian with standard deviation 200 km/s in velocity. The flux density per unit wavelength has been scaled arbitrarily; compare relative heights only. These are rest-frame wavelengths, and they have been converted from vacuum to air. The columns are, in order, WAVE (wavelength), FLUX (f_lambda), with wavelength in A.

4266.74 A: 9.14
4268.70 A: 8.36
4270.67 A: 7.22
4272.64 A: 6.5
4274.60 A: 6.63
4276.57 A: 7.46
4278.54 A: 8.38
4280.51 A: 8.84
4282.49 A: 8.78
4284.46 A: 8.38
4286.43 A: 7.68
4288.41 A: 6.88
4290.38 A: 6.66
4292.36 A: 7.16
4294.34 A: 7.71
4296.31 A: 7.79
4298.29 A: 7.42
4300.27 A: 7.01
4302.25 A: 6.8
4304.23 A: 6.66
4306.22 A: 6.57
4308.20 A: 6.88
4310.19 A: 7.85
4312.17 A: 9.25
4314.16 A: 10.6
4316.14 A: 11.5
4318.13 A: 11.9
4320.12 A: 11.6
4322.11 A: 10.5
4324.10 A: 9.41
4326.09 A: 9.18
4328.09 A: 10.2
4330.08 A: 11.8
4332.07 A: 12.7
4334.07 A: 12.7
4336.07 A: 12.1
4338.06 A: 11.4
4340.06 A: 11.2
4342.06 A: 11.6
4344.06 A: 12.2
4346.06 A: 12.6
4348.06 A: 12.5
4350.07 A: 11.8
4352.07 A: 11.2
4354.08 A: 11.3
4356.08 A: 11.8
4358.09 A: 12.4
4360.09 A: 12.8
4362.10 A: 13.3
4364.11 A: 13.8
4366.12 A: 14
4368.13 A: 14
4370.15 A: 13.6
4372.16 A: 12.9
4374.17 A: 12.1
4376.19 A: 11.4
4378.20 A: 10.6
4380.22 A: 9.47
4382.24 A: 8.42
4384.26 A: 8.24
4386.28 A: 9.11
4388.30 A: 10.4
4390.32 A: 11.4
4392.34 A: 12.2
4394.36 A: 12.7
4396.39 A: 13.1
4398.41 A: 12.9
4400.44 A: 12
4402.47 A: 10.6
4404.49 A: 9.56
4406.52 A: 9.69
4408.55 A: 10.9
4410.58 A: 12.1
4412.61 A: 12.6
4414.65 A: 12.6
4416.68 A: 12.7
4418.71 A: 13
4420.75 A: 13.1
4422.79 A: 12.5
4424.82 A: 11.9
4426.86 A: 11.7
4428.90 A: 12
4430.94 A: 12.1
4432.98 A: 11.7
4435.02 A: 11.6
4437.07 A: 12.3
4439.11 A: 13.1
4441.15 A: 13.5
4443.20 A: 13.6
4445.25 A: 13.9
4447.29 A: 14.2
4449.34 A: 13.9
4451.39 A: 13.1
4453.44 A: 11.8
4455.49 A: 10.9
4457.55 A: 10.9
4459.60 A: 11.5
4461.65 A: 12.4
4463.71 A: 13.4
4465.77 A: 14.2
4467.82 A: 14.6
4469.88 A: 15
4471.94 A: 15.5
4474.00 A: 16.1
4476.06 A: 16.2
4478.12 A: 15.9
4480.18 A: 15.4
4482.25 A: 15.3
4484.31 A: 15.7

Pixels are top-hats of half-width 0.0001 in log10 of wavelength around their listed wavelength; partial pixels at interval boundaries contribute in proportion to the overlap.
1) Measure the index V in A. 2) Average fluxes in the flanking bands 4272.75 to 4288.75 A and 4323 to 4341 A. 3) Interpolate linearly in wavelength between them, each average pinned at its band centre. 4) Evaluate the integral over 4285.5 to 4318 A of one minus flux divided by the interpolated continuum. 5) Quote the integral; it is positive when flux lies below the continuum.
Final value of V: 4.8 A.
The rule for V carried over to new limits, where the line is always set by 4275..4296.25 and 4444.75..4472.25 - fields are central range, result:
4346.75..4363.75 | -3.9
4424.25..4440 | 0.4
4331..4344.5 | -3.7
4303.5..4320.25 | -1.0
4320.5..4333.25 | -2.3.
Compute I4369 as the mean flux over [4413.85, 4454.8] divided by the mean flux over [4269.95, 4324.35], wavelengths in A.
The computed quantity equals 1.5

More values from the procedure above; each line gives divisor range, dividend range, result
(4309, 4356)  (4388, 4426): 1.07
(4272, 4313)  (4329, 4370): 1.65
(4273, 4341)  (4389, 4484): 1.43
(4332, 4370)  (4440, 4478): 1.10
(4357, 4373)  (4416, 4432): 0.93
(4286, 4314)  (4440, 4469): 1.76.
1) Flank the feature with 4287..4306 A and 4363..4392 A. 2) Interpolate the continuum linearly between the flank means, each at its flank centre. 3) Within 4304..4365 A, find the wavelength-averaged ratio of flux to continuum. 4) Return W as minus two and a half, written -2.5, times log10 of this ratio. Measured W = -0.21 mag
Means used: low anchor 7.11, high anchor 11.4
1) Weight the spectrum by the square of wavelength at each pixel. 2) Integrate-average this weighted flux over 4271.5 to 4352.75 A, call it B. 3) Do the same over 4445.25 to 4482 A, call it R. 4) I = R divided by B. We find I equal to 1.58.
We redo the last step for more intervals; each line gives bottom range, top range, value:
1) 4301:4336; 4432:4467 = 1.37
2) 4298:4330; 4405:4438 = 1.39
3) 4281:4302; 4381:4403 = 1.53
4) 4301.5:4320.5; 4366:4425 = 1.36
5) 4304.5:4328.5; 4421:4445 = 1.38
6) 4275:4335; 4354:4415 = 1.37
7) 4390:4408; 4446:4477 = 1.21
